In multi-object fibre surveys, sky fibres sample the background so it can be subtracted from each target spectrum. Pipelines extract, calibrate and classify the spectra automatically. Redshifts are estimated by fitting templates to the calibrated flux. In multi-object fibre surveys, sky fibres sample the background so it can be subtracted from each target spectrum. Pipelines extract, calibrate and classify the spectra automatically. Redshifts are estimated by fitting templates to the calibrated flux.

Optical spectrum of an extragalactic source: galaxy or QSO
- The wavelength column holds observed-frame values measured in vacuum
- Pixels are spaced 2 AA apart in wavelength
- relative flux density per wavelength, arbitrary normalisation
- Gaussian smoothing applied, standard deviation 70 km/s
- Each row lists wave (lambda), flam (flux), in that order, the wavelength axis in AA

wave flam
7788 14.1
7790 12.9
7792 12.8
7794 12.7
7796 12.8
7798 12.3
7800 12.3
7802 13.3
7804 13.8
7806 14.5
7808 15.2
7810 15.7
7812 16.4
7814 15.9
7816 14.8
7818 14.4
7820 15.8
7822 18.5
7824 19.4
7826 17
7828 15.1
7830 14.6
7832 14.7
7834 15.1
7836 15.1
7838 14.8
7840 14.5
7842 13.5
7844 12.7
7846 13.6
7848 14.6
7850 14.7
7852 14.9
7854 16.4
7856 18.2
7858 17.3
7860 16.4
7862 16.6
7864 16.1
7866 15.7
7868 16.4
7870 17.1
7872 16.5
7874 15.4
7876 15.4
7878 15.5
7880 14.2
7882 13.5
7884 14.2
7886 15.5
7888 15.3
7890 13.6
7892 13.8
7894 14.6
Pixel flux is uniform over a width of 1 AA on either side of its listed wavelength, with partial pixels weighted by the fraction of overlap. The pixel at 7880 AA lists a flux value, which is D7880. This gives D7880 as 14.2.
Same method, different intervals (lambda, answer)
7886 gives 15.5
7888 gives 15.3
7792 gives 12.8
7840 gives 14.5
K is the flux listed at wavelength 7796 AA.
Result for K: 12.8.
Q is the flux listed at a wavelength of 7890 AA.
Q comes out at 13.6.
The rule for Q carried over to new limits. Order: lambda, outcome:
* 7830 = 14.6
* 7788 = 14.1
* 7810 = 15.7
